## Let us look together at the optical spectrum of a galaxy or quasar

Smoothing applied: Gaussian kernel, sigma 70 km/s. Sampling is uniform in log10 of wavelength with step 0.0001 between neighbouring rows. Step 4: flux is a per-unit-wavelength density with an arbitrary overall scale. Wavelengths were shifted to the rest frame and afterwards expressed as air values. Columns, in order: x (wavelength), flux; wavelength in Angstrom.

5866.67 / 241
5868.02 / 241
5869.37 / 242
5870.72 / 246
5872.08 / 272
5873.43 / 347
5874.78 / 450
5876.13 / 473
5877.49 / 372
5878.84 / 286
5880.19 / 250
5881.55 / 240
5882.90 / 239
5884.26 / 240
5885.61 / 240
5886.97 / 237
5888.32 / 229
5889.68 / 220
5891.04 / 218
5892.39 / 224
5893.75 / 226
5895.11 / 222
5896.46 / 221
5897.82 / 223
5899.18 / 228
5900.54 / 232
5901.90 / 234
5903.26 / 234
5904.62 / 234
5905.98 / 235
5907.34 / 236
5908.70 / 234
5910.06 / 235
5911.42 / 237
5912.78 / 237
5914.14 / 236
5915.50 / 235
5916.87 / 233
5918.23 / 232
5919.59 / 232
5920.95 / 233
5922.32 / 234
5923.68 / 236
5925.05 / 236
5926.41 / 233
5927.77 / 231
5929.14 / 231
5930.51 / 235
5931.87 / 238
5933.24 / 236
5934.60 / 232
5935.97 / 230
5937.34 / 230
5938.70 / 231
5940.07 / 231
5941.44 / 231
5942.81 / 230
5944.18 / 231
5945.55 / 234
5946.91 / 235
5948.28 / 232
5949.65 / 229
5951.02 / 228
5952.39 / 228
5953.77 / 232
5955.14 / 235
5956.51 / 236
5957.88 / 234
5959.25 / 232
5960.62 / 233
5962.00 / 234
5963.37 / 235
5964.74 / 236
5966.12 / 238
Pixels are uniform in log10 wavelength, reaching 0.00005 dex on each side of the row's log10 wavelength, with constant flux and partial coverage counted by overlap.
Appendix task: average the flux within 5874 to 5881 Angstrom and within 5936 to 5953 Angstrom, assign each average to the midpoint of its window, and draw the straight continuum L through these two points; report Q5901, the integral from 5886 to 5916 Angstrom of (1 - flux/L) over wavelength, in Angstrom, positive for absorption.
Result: 8.11 Angstrom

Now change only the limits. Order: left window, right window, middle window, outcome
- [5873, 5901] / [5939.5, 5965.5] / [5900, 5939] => 2.5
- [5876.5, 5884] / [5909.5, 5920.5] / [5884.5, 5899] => 2.2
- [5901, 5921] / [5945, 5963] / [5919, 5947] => 0.1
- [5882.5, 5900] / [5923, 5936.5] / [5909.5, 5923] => -0.2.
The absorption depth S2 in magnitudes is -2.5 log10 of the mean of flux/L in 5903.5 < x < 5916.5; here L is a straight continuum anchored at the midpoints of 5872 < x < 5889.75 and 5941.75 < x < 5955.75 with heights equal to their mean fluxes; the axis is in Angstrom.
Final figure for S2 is 0.141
